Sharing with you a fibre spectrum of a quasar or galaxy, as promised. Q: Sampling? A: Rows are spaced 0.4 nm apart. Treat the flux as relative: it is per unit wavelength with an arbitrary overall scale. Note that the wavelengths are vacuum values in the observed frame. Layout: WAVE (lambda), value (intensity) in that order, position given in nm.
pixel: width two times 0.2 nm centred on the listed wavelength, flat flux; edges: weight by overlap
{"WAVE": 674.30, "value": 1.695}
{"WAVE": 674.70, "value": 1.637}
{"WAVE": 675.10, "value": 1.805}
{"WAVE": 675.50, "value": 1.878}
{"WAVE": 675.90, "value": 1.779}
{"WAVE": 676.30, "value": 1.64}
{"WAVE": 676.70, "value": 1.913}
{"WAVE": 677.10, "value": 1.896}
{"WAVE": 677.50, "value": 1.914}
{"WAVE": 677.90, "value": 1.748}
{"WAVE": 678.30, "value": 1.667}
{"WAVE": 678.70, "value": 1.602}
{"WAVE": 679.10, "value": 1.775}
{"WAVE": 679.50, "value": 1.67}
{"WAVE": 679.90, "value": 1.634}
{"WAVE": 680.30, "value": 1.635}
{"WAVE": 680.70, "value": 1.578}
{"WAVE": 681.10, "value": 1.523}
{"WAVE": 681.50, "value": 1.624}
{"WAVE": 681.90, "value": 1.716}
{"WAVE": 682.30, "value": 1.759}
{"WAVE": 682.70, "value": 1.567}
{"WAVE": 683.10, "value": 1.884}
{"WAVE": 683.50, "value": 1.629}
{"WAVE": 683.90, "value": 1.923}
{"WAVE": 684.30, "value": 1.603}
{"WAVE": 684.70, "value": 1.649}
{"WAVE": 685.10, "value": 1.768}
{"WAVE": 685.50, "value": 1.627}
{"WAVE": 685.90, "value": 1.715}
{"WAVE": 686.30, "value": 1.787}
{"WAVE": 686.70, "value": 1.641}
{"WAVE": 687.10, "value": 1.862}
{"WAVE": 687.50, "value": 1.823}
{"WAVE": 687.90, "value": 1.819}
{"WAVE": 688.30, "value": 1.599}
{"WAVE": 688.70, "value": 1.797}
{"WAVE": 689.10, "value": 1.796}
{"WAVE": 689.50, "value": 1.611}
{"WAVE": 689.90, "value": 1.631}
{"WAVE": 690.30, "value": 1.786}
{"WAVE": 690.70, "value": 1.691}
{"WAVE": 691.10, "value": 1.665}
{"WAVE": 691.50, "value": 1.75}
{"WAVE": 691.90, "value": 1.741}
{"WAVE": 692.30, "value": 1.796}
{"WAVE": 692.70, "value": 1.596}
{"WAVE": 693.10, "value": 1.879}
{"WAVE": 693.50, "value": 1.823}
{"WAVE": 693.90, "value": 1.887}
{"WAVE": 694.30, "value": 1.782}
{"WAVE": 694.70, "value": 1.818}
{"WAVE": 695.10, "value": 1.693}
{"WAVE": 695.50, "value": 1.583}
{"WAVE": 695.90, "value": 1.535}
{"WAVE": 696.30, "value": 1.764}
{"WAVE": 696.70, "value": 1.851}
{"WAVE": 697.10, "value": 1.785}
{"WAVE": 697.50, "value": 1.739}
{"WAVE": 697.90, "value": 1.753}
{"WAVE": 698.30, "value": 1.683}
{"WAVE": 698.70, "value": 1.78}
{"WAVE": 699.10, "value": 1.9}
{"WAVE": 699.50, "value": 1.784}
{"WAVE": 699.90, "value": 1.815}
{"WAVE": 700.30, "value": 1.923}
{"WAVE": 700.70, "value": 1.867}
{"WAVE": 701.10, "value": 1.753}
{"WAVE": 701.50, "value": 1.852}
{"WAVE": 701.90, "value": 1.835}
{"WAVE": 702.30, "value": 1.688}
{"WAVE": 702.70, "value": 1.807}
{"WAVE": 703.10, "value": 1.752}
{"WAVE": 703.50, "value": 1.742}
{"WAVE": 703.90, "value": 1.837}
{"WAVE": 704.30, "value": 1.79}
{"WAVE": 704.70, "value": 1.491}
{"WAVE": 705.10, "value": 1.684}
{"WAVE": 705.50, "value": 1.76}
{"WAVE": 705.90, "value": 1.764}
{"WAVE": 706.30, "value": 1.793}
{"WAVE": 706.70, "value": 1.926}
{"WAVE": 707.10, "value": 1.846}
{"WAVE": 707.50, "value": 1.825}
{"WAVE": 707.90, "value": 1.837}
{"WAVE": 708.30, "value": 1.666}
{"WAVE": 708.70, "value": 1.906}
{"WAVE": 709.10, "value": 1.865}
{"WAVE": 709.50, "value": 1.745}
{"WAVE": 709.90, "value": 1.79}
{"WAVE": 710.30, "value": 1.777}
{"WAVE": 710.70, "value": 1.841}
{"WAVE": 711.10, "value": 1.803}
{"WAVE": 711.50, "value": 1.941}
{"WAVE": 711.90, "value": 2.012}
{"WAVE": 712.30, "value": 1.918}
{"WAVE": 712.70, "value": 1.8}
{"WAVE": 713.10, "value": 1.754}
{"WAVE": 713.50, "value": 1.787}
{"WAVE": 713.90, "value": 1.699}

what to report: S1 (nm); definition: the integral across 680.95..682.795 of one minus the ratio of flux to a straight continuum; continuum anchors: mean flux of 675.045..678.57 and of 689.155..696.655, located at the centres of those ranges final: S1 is 0.14 nm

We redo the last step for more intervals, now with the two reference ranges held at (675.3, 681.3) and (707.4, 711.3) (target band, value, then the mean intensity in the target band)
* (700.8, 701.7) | -0.01 nm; 1.81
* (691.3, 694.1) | -0.03 nm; 1.78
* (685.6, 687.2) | 0.01 nm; 1.74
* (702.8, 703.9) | 0.01 nm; 1.77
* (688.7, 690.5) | 0.04 nm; 1.72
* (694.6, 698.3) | 0.11 nm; 1.72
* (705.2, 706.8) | 0.00 nm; 1.8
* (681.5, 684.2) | 0.01 nm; 1.73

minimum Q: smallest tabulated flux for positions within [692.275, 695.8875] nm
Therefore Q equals 1.583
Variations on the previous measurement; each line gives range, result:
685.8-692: 1.599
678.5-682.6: 1.523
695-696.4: 1.535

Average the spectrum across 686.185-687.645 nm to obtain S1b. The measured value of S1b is 1.78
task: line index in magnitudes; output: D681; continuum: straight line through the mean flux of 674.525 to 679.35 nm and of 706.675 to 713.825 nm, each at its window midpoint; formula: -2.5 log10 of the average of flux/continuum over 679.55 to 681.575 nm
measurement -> 0.112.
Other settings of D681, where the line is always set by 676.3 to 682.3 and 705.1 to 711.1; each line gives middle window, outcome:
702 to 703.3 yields 0.02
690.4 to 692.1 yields 0.02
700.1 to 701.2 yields -0.05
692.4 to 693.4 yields 0.00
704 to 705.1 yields 0.08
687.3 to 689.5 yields -0.01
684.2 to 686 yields 0.03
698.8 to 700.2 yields -0.04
